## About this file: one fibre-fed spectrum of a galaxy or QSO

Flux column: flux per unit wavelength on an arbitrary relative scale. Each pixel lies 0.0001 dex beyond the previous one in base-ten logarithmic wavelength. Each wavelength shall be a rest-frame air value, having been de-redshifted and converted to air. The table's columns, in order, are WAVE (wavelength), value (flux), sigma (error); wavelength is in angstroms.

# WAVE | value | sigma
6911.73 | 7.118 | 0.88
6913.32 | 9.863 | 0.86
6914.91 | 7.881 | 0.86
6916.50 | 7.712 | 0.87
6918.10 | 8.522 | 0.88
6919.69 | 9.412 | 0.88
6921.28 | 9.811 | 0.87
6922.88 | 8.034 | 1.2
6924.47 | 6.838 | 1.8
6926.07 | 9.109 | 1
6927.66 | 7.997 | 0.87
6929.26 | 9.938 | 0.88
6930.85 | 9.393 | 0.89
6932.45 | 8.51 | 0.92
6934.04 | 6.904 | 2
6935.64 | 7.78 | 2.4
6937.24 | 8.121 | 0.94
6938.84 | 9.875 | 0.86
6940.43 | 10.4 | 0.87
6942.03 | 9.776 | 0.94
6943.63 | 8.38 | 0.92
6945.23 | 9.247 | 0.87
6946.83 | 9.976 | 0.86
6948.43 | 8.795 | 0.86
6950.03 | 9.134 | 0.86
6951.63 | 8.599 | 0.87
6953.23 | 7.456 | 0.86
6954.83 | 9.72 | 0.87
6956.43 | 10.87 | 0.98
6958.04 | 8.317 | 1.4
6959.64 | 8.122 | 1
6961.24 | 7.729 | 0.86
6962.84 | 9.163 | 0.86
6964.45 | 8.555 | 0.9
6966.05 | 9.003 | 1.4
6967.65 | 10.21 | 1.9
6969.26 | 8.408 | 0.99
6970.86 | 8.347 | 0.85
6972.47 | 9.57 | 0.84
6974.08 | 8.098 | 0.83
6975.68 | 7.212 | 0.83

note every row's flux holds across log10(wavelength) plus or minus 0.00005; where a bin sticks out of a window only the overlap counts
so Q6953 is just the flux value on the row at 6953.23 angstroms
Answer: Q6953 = 7.456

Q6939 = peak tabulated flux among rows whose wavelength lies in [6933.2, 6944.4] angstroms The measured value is 10.4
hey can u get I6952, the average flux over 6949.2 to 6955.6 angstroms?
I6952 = 8.73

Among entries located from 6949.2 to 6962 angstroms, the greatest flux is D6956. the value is 10.87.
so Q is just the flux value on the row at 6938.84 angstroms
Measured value 9.875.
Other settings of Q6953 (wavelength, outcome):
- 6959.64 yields 8.122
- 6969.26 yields 8.408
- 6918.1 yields 8.522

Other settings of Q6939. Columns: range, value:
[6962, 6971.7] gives 10.21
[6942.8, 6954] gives 9.976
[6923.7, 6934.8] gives 9.938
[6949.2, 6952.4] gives 9.134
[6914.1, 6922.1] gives 9.811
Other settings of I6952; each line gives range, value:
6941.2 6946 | 9.13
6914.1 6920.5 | 8.39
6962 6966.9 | 8.92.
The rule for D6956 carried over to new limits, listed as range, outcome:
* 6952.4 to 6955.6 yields 9.72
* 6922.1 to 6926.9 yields 9.109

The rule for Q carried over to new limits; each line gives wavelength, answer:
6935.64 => 7.78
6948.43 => 8.795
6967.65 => 10.21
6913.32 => 9.863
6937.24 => 8.121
